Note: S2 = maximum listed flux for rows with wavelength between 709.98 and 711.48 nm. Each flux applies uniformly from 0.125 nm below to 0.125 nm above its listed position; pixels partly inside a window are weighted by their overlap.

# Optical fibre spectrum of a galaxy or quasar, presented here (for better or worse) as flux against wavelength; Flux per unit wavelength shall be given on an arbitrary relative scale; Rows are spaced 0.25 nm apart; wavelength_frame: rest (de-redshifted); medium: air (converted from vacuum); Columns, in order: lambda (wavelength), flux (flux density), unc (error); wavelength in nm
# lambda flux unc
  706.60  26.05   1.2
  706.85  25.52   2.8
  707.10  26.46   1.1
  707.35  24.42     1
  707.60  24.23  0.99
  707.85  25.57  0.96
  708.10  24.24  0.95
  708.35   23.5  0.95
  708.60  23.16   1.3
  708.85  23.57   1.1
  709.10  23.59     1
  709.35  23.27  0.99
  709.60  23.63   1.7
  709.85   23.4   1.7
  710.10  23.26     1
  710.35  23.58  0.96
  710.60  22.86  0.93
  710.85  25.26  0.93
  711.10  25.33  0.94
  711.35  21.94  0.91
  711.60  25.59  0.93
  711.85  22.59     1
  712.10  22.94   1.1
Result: 25.33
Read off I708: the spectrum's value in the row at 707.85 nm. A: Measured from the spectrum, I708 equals 25.57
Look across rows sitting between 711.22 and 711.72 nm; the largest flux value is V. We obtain 25.59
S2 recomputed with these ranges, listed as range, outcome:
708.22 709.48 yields 23.59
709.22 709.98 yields 23.63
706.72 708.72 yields 26.46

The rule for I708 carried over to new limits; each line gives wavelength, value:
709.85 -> 23.4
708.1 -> 24.24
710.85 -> 25.26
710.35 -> 23.58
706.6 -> 26.05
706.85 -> 25.52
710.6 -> 22.86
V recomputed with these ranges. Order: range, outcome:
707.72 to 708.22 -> 25.57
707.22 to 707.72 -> 24.42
